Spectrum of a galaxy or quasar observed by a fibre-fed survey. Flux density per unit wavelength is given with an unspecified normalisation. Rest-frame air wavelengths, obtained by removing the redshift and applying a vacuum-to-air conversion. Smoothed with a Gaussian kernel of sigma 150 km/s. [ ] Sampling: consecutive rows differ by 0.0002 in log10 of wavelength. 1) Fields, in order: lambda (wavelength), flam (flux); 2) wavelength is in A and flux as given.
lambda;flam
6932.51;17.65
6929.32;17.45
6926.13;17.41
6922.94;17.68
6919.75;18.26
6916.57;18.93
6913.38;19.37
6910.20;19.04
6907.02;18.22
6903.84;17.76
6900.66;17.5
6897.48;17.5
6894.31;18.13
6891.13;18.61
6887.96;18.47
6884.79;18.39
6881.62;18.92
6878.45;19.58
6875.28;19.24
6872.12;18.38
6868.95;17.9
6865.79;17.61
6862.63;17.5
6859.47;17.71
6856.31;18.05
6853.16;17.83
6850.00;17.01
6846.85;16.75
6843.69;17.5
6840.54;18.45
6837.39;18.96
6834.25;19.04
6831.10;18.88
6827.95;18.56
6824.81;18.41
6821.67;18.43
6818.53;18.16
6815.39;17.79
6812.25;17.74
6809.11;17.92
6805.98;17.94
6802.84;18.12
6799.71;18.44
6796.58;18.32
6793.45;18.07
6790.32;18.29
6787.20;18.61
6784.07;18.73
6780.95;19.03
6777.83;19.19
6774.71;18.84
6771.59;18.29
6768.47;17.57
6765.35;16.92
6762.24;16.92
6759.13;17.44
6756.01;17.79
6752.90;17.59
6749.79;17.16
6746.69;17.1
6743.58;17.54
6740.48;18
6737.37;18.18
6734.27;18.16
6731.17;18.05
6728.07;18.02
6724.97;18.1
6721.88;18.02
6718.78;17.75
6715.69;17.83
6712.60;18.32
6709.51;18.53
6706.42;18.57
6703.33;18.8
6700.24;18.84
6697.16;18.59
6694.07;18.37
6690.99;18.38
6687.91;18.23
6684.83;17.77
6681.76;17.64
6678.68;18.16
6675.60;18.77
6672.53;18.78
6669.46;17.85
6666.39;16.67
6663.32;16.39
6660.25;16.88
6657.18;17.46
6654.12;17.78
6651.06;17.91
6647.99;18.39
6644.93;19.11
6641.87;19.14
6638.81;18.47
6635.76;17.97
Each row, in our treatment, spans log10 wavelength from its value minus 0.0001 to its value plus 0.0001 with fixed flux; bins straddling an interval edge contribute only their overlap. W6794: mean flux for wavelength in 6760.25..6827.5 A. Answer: 18.2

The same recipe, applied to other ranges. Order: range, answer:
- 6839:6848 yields 17.6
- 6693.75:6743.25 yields 18.2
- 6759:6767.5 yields 17.1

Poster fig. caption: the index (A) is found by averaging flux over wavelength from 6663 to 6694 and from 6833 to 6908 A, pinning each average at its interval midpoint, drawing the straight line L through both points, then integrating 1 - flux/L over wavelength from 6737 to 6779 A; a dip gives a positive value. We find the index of 0.7 A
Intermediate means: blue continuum 18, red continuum 18.1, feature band 17.7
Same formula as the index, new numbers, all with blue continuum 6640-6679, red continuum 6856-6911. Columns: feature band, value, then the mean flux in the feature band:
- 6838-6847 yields 0.17 A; 17.8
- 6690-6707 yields -0.57 A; 18.6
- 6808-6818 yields 0.17 A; 17.8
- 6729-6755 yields 0.46 A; 17.7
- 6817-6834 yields -0.34 A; 18.5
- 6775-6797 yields -0.64 A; 18.6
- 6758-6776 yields 0.43 A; 17.7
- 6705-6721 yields -0.16 A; 18.2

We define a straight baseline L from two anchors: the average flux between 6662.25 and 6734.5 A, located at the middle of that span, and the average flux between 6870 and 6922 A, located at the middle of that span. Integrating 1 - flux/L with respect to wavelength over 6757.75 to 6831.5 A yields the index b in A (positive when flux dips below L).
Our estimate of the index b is 0.5 A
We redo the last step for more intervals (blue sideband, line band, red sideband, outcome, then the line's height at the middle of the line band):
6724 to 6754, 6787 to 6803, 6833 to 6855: -0.4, 17.9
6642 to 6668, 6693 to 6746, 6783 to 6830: -0.9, 17.9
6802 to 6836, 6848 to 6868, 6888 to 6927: 0.7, 18.3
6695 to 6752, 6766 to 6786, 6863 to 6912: -0.4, 18.2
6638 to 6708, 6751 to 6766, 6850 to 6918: 0.7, 18.2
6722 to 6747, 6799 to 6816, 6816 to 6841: 0.4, 18.4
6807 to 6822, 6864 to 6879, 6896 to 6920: -0.2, 18.2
